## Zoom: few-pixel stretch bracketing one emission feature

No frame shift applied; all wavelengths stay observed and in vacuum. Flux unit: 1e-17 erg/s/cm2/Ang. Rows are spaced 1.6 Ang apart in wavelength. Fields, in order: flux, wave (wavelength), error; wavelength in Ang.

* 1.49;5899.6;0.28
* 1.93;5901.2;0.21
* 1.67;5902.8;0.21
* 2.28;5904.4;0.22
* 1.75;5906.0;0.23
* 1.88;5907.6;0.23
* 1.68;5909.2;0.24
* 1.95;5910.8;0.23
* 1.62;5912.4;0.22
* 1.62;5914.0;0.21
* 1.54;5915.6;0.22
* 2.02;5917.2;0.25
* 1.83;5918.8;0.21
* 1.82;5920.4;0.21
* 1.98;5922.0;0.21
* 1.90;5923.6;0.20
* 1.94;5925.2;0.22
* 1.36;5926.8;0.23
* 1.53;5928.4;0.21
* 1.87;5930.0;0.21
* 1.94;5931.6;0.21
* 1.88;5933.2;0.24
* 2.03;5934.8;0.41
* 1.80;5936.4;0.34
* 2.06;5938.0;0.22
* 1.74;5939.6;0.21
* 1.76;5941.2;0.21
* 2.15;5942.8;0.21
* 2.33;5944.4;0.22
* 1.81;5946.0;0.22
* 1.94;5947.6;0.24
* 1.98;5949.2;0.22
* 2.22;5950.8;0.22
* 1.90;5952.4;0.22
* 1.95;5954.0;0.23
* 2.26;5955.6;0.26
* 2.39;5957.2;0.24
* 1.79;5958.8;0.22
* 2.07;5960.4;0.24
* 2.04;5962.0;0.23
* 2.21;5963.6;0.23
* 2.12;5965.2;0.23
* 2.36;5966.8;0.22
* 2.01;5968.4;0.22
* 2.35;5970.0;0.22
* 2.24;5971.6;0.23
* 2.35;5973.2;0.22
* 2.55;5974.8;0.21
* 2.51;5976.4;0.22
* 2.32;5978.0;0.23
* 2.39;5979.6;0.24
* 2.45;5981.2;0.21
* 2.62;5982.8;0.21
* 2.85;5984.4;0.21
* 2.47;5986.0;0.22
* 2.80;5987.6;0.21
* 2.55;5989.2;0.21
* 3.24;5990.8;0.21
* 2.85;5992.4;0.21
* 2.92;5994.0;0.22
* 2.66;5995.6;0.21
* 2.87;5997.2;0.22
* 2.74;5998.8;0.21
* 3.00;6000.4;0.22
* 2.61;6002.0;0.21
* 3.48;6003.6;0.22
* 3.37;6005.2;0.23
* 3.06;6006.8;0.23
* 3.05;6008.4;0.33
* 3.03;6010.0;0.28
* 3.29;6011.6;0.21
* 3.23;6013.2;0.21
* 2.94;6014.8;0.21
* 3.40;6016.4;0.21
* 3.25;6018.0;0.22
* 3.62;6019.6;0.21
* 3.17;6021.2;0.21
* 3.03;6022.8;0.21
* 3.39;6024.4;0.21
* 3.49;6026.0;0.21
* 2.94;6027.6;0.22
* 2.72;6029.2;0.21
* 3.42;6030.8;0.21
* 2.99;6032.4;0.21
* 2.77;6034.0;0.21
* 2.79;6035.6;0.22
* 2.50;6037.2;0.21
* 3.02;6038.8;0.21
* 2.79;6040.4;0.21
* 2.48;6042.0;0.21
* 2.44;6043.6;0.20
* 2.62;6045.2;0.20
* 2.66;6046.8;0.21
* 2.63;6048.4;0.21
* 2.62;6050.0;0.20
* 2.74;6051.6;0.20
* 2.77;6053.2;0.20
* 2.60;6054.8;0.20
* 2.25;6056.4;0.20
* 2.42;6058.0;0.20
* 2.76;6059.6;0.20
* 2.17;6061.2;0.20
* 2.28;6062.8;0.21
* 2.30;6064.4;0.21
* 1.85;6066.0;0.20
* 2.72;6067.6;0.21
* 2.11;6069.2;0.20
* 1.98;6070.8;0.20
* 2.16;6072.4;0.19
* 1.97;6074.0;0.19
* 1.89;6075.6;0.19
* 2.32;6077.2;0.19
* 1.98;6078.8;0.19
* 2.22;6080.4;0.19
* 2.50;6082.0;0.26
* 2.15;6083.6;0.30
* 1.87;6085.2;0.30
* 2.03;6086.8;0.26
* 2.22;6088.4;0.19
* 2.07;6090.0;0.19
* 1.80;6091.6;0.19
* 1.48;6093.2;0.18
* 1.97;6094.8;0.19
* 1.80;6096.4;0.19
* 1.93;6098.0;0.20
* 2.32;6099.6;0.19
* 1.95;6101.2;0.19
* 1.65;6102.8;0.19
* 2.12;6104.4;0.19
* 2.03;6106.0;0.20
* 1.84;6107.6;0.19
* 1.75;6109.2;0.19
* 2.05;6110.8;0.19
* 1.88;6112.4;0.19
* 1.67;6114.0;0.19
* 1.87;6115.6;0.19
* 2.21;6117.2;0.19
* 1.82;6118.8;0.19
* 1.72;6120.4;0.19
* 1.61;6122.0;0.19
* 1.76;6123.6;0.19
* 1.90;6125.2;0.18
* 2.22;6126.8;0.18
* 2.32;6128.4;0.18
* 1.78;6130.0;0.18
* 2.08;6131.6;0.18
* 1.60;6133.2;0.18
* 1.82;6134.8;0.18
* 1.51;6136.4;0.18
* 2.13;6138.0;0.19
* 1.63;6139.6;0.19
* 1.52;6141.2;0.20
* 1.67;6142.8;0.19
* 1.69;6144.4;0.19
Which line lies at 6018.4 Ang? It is Mg II 2798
